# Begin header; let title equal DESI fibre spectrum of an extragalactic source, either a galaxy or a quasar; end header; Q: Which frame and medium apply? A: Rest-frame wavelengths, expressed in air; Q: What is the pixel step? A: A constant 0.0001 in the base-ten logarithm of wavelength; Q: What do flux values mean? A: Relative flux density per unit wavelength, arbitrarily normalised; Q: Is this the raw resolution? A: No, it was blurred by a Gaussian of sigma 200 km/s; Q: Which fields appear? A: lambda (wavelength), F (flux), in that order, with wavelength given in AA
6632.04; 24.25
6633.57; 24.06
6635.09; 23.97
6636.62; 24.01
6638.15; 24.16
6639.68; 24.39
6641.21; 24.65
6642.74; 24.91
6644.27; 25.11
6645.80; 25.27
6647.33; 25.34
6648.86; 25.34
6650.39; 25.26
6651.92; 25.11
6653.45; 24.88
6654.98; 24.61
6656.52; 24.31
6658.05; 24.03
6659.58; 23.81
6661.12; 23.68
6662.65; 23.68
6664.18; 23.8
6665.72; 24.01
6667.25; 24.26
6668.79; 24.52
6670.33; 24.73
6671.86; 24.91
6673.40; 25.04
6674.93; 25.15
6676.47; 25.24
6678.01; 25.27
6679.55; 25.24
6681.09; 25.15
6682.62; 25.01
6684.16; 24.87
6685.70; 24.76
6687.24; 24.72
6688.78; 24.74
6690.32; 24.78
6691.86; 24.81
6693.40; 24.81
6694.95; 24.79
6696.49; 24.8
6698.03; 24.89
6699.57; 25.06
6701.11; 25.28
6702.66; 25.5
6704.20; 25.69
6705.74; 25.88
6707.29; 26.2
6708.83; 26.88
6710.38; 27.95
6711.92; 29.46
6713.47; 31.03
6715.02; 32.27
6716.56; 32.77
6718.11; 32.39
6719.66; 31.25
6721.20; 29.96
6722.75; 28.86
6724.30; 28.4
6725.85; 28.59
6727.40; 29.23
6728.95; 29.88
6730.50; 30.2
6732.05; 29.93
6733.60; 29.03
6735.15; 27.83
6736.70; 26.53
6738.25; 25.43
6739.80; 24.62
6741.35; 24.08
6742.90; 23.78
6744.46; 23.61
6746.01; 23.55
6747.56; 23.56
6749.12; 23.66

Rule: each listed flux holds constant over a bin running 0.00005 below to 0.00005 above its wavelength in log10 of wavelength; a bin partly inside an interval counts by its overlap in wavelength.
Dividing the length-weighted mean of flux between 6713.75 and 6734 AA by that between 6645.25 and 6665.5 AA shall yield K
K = 1.23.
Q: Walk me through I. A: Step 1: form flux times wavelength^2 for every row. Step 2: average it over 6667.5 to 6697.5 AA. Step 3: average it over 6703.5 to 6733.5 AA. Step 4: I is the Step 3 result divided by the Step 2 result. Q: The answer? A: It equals 1.2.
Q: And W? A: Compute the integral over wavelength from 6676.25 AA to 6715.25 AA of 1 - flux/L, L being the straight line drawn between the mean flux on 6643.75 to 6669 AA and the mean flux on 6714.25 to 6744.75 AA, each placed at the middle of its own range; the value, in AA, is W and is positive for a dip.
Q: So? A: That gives 1.2 AA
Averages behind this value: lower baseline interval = 24.5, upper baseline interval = 28.5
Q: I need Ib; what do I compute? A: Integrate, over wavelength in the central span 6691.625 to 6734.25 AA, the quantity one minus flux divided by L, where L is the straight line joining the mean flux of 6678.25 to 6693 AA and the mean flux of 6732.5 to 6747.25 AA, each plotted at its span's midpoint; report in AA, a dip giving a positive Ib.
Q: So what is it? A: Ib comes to -4.94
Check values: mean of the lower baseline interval 24.9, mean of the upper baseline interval 25.4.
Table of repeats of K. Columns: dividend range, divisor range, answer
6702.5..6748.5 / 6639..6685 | 1.13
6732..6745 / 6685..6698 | 1.05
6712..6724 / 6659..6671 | 1.29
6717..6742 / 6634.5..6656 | 1.15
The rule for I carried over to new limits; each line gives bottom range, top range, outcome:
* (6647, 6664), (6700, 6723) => 1.19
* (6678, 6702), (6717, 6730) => 1.21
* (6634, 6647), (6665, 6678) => 1.02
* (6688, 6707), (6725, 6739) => 1.15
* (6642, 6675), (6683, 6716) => 1.08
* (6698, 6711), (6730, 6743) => 1.05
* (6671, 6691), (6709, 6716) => 1.21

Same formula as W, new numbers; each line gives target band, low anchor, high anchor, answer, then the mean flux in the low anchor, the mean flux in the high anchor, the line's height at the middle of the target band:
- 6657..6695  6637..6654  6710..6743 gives 2.6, 24.9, 28.9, 26.4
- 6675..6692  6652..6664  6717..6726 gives 1.0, 24.2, 30.1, 26.6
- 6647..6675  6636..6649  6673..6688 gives 0.4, 24.8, 25.1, 24.9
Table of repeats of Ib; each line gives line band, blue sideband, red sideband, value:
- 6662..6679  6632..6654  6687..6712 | 0.4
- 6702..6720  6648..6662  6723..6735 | -0.5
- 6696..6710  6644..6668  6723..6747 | 0.2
